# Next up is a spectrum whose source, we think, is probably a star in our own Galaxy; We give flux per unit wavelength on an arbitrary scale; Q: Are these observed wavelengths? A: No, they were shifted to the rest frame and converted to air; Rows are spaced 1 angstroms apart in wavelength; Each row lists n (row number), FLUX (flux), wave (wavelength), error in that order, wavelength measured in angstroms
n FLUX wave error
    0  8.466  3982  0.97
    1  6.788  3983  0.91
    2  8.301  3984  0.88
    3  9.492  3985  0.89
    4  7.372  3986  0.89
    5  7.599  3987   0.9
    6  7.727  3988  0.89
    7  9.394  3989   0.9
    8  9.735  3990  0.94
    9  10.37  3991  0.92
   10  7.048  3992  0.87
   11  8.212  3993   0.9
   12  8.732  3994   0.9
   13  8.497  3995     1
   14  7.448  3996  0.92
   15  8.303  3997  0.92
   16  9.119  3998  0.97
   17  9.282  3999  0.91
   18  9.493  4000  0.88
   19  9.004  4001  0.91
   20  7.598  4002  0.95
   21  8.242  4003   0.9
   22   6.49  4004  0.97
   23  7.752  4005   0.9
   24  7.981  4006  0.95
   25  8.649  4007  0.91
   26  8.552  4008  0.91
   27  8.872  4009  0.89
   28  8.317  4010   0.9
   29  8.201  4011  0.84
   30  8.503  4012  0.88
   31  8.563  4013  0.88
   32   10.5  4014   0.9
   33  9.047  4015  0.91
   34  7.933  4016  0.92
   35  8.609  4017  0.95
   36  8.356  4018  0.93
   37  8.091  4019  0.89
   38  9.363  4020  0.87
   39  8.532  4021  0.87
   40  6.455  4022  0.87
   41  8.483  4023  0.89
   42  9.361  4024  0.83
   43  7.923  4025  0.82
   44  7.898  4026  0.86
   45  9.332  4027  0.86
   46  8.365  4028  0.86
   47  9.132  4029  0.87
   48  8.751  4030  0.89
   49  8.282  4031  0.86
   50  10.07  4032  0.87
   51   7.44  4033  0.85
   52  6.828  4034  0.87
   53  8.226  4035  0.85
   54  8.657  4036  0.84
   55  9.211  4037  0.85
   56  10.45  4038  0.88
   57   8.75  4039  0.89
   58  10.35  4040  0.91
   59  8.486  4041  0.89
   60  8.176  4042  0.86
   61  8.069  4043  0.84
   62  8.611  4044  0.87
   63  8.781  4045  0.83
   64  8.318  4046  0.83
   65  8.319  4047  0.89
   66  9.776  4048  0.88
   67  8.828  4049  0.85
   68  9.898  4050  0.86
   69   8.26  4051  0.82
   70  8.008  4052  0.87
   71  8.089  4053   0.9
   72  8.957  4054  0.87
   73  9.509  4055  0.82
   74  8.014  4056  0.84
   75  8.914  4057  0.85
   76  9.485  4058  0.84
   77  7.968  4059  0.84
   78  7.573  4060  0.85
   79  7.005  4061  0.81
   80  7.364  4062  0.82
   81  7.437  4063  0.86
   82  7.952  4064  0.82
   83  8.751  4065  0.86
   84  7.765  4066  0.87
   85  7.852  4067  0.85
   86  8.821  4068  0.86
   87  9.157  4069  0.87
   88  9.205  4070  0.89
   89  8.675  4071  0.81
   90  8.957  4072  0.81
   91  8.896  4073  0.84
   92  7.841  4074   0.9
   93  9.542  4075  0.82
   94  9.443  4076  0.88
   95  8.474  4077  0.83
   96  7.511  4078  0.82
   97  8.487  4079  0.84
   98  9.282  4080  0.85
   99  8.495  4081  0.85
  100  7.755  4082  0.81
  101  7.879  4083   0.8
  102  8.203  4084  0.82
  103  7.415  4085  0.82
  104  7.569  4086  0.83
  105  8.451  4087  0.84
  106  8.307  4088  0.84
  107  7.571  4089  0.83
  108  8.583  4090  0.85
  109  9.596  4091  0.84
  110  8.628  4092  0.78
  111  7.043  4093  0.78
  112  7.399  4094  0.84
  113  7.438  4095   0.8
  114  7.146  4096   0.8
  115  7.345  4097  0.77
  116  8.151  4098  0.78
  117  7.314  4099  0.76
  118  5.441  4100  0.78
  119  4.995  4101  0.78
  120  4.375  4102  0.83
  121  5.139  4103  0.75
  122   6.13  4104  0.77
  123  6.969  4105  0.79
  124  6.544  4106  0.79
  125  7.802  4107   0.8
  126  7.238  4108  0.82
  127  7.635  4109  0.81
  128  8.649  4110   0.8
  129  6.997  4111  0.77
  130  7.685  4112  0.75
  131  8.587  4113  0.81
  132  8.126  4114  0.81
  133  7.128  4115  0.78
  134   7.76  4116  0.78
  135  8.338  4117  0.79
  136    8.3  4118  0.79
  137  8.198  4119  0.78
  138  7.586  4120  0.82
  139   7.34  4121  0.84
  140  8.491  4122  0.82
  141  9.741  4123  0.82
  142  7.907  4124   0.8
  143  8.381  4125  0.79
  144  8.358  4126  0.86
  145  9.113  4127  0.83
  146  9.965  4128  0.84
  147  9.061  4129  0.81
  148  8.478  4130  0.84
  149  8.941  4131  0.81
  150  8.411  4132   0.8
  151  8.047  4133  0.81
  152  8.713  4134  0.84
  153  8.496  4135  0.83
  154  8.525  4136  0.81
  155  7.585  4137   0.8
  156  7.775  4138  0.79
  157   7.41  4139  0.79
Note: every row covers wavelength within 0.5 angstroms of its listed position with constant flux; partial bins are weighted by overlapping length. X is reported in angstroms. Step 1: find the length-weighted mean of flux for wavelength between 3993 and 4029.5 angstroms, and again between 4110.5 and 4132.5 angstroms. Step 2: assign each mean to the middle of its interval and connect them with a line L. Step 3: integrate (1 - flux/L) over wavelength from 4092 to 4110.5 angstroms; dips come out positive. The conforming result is 3.3 angstroms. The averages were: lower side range 8.47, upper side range 8.31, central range 6.87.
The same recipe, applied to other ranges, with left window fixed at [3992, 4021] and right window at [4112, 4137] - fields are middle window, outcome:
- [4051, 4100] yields 1.24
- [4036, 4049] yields -0.75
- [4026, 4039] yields -0.38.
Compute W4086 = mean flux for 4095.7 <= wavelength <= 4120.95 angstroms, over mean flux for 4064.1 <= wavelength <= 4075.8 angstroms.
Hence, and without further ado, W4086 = 0.8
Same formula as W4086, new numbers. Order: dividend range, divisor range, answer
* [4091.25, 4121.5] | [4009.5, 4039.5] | 0.85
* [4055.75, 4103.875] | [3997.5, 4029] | 0.93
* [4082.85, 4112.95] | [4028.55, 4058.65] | 0.84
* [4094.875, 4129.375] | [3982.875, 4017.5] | 0.90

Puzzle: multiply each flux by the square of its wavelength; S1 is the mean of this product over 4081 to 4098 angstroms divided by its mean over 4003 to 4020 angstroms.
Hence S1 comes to 0.98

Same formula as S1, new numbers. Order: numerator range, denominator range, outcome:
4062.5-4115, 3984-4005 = 0.97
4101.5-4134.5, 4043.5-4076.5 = 0.95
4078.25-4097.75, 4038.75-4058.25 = 0.93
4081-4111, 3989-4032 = 0.90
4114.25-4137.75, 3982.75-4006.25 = 1.07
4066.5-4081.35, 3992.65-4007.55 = 1.09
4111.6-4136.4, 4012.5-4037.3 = 1.03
